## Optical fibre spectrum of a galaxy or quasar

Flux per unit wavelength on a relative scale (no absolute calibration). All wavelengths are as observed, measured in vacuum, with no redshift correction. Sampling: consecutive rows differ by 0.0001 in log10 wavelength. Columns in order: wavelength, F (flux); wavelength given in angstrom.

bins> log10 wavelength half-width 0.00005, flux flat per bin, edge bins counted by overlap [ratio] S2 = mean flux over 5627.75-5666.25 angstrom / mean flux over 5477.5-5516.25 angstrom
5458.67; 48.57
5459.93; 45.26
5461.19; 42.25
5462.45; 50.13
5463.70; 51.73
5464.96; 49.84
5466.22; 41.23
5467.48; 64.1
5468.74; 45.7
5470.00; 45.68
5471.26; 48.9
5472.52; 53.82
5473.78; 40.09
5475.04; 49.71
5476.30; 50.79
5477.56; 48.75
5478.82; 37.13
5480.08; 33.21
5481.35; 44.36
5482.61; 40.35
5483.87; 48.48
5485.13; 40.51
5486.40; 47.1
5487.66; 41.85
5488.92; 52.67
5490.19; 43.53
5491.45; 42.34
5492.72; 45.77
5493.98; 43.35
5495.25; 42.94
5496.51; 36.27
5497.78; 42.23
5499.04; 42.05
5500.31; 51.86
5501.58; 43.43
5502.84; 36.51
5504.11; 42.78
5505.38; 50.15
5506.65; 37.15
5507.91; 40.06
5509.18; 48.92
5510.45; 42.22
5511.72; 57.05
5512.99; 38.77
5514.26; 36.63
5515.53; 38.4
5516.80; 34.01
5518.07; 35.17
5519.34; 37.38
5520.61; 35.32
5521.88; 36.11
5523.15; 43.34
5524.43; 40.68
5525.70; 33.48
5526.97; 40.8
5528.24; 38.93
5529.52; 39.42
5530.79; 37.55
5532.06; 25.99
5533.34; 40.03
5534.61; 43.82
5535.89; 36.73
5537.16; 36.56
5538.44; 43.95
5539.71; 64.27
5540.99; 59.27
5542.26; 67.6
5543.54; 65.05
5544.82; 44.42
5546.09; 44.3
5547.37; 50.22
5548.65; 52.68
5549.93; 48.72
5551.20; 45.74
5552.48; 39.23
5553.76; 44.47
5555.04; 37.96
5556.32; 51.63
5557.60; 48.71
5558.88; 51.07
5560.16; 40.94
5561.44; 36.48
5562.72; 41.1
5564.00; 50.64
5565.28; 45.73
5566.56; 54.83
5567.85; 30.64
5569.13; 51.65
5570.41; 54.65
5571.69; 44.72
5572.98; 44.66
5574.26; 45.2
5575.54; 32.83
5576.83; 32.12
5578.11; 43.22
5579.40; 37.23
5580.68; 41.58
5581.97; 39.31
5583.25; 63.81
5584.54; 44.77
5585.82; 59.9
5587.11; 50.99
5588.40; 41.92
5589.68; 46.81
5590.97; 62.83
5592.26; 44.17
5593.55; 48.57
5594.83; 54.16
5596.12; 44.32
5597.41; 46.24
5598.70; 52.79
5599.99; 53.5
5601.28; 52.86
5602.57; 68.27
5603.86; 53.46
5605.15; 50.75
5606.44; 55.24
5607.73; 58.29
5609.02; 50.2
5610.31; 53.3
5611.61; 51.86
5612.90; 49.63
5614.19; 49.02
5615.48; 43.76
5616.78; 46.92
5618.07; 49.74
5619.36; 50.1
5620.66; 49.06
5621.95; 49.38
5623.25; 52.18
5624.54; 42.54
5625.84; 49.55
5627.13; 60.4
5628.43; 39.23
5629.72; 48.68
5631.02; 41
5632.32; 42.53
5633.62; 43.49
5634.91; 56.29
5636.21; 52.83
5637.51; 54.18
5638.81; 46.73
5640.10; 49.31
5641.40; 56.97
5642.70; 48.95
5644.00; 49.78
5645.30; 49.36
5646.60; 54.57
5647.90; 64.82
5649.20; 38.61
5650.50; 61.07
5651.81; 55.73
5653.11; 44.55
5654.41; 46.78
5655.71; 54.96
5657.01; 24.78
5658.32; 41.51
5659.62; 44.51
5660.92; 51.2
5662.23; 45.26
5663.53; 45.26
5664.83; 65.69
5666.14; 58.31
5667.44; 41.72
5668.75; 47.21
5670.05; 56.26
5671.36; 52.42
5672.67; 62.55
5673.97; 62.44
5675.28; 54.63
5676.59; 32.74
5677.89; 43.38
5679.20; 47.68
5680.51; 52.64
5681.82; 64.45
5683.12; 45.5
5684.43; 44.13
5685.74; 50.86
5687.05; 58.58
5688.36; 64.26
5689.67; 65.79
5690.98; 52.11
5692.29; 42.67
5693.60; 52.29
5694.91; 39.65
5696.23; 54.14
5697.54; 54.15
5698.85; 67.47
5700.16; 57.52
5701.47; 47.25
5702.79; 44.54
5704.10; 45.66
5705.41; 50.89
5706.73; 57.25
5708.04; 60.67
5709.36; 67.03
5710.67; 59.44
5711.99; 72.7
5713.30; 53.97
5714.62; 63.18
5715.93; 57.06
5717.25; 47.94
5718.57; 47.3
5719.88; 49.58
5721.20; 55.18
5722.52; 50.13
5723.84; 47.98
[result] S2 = 1.14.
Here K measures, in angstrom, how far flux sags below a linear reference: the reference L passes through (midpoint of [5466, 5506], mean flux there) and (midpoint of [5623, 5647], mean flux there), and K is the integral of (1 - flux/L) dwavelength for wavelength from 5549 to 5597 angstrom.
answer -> 1.6 angstrom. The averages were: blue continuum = 45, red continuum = 49.3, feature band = 45.9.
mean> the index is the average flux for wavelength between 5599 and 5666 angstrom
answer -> 50.2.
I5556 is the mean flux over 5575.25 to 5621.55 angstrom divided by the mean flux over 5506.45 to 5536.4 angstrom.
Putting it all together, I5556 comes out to 1.26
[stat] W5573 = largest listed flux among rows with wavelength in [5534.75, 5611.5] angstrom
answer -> 68.27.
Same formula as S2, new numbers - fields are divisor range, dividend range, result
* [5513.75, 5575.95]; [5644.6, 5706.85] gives 1.17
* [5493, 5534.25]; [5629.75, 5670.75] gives 1.23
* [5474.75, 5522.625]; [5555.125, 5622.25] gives 1.14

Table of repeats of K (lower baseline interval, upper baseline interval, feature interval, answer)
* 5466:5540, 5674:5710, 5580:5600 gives -1.0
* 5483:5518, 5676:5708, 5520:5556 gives 0.4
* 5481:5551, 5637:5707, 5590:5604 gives -1.5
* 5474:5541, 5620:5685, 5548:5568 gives -0.3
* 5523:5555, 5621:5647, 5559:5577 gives 1.0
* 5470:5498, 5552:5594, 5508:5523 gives 1.6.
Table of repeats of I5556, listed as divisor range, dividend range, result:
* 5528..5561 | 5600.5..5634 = 1.09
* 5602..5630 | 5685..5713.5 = 1.09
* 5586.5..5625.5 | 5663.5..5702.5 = 1.04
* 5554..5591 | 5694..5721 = 1.21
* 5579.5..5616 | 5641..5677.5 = 0.99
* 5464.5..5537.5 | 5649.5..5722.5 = 1.23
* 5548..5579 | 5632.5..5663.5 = 1.11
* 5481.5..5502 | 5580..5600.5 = 1.13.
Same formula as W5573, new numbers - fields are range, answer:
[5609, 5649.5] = 64.82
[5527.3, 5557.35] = 67.6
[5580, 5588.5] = 63.81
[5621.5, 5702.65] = 67.47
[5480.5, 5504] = 52.67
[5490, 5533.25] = 57.05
